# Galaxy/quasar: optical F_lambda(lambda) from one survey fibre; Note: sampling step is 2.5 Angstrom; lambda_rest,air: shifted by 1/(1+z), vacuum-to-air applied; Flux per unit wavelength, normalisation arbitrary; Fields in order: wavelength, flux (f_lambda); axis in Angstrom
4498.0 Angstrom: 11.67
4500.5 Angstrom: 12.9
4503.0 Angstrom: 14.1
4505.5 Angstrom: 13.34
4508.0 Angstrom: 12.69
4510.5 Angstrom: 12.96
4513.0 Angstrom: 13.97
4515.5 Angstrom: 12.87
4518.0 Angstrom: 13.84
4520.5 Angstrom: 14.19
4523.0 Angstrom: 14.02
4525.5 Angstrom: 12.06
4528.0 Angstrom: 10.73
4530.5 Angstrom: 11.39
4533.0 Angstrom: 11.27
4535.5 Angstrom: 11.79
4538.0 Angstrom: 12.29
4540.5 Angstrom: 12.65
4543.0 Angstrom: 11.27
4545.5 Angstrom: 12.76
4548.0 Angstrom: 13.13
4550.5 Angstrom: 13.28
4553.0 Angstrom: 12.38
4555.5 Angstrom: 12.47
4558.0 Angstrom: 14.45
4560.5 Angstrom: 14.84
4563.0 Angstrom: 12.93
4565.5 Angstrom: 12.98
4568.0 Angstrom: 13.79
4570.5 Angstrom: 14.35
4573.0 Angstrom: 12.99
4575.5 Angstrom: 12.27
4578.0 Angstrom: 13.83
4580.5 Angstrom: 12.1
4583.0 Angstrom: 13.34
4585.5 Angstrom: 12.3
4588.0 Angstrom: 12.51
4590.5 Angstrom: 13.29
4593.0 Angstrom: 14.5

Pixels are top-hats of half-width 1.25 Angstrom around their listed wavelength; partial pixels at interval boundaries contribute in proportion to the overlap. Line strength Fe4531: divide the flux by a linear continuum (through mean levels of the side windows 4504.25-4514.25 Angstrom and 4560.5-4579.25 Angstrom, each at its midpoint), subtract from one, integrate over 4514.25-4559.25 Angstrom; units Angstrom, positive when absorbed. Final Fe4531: 2.4 Angstrom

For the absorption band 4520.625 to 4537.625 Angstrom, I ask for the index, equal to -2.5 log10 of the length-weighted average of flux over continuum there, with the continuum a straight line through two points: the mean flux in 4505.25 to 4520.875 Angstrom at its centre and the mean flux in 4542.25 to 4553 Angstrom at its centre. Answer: 0.085 mag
